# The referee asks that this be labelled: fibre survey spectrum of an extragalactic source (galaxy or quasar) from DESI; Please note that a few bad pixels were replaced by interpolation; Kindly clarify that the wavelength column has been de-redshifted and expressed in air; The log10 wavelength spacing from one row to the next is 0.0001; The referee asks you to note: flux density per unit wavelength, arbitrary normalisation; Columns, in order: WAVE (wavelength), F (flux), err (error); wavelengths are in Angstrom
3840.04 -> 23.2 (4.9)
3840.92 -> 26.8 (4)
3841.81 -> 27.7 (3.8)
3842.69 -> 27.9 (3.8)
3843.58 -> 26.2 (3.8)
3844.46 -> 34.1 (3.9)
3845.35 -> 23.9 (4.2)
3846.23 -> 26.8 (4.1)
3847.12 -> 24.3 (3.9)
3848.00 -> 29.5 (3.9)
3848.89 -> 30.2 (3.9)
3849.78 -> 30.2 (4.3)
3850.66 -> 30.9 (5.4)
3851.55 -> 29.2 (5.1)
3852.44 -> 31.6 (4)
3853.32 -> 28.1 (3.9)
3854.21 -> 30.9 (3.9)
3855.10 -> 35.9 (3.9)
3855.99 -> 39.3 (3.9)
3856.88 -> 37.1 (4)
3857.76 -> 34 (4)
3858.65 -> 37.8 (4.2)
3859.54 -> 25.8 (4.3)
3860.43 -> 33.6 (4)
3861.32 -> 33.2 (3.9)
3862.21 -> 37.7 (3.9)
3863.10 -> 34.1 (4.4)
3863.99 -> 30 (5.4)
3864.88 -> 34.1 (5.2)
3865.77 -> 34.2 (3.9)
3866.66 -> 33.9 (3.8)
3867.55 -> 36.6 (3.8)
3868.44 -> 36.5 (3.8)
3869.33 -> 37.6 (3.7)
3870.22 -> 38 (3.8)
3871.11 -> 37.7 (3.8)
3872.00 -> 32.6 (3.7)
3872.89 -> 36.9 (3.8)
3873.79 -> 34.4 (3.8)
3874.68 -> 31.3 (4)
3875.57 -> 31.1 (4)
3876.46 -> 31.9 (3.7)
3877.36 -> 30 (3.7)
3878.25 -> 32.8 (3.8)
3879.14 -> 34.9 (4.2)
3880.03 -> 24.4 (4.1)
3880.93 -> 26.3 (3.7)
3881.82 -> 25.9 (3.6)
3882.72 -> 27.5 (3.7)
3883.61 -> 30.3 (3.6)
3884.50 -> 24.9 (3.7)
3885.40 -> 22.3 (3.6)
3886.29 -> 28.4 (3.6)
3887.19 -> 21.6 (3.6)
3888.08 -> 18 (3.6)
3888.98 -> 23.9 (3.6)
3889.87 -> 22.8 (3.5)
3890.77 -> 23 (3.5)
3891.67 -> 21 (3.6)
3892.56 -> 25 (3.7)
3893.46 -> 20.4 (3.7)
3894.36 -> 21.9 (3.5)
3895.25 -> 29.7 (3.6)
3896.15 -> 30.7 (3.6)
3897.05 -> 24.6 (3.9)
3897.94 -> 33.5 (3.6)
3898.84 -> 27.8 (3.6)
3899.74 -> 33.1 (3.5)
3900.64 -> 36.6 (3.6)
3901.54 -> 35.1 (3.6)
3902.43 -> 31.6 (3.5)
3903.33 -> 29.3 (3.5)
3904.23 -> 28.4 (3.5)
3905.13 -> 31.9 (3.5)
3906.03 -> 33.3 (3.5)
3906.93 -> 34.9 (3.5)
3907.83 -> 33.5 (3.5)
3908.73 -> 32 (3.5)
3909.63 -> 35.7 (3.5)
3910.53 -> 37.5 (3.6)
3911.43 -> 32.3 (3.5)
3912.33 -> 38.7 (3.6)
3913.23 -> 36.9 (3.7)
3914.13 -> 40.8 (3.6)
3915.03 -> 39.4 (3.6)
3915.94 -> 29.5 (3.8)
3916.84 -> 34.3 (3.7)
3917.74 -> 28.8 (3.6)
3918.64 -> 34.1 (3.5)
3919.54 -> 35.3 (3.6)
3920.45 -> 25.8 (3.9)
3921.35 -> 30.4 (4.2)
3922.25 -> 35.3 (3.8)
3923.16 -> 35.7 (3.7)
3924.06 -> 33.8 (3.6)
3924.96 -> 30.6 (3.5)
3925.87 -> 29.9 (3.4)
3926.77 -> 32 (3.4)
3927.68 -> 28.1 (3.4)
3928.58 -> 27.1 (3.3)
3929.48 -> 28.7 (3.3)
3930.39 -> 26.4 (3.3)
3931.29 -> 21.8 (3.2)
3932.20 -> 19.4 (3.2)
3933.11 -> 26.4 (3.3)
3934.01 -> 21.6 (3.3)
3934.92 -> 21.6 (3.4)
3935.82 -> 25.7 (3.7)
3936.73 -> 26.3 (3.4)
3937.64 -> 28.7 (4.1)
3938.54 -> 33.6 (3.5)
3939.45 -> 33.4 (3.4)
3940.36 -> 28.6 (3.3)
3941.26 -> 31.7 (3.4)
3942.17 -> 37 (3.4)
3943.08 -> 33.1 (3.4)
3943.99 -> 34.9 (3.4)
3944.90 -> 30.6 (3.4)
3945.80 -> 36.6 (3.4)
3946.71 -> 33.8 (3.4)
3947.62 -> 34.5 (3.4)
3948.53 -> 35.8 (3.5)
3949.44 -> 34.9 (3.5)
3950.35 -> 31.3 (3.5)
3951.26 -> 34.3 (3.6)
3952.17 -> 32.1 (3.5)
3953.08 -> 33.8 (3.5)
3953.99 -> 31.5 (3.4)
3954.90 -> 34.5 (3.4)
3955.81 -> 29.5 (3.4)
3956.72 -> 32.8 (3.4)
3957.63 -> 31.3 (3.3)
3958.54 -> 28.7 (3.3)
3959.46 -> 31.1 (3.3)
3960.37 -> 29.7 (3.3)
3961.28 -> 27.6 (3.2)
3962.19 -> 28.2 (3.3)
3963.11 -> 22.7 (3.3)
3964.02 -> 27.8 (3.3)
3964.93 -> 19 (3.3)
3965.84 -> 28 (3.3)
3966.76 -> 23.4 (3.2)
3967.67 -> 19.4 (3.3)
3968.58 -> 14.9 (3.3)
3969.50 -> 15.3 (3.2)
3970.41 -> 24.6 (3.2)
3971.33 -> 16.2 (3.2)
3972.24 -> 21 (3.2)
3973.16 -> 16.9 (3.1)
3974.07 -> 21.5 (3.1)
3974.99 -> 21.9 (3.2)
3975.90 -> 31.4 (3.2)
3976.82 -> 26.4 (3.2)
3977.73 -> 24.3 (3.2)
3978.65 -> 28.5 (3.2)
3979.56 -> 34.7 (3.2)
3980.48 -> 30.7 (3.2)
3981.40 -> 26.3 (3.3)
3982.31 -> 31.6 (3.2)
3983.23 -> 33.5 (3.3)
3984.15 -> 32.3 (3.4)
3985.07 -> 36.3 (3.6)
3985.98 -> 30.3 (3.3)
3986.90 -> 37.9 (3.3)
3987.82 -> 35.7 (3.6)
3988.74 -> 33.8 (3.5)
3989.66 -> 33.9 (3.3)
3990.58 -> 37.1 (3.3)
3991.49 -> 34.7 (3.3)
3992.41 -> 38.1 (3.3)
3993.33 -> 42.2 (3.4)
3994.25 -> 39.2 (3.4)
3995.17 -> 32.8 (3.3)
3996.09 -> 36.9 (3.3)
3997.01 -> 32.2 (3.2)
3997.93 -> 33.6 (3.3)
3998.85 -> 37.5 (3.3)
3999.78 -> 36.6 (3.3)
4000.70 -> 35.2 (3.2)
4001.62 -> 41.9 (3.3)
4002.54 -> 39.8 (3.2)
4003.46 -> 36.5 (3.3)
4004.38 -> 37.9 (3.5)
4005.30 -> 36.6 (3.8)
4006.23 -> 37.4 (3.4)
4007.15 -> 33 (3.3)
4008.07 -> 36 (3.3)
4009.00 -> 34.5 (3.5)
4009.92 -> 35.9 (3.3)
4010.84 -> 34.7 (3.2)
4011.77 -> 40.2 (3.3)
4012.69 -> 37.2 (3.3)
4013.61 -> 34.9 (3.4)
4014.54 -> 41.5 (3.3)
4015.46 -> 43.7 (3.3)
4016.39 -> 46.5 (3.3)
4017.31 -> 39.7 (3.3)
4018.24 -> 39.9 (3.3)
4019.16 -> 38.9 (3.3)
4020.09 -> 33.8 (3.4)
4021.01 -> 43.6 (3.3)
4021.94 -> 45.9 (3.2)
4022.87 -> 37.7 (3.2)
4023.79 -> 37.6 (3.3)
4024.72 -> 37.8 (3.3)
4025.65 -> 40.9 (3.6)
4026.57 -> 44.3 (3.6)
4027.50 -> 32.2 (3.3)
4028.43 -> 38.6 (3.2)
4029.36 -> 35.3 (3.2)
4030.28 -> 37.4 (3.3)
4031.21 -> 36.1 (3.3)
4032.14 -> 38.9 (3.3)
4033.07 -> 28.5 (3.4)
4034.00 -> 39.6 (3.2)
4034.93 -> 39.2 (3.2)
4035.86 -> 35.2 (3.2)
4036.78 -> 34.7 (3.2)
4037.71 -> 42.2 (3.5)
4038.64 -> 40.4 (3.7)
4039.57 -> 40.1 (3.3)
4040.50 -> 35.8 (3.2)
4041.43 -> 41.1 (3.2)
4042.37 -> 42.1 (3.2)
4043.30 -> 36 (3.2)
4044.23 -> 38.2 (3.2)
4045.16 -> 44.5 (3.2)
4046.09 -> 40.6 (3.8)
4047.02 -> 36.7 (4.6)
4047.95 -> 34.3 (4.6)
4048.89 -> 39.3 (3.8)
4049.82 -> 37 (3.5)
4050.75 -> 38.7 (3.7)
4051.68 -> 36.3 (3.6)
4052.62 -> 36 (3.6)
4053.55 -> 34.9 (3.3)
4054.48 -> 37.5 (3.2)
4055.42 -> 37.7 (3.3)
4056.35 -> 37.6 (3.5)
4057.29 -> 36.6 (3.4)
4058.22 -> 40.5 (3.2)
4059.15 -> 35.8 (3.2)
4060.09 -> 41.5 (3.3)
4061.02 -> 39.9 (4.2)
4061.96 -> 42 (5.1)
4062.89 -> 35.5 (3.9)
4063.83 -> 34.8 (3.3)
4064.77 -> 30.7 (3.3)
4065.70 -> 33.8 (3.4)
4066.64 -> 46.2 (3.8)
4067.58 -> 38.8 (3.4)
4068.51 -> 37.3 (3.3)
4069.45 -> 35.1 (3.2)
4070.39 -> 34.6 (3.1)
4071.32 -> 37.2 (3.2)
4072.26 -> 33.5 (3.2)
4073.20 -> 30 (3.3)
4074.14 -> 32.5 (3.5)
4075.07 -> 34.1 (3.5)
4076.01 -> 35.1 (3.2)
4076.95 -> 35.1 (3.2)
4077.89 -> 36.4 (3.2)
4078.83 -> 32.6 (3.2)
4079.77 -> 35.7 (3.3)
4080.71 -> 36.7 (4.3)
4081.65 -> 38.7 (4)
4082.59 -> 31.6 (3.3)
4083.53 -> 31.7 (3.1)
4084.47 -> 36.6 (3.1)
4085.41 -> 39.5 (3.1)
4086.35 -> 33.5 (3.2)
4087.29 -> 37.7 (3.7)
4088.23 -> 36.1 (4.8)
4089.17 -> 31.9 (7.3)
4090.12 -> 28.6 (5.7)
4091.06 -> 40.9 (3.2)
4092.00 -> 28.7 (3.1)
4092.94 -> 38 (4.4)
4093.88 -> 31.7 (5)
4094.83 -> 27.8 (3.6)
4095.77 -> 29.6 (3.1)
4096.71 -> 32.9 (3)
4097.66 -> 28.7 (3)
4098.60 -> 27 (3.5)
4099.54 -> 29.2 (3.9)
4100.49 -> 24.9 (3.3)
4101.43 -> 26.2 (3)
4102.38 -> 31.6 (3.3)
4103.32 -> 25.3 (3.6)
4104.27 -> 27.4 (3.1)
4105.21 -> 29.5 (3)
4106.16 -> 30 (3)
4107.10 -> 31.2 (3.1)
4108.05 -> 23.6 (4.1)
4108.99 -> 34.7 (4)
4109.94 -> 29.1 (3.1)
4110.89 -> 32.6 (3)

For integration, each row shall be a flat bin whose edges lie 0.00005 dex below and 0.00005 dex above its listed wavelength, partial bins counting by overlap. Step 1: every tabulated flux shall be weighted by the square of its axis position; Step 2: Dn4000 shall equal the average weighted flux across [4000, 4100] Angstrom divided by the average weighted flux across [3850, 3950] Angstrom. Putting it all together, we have 1.3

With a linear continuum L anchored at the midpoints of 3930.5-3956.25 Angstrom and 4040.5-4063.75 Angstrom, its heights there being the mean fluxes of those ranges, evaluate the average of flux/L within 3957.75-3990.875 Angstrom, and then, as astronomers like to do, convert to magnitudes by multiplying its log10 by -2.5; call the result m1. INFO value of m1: 0.200 mag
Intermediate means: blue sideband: 30.6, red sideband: 38.2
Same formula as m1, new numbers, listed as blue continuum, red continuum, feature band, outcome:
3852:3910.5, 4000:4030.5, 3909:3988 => 0.163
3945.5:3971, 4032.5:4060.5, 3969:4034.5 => -0.038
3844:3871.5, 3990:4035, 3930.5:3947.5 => 0.209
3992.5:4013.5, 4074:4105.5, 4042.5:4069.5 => -0.112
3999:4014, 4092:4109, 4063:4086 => -0.131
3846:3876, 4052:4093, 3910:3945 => 0.103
